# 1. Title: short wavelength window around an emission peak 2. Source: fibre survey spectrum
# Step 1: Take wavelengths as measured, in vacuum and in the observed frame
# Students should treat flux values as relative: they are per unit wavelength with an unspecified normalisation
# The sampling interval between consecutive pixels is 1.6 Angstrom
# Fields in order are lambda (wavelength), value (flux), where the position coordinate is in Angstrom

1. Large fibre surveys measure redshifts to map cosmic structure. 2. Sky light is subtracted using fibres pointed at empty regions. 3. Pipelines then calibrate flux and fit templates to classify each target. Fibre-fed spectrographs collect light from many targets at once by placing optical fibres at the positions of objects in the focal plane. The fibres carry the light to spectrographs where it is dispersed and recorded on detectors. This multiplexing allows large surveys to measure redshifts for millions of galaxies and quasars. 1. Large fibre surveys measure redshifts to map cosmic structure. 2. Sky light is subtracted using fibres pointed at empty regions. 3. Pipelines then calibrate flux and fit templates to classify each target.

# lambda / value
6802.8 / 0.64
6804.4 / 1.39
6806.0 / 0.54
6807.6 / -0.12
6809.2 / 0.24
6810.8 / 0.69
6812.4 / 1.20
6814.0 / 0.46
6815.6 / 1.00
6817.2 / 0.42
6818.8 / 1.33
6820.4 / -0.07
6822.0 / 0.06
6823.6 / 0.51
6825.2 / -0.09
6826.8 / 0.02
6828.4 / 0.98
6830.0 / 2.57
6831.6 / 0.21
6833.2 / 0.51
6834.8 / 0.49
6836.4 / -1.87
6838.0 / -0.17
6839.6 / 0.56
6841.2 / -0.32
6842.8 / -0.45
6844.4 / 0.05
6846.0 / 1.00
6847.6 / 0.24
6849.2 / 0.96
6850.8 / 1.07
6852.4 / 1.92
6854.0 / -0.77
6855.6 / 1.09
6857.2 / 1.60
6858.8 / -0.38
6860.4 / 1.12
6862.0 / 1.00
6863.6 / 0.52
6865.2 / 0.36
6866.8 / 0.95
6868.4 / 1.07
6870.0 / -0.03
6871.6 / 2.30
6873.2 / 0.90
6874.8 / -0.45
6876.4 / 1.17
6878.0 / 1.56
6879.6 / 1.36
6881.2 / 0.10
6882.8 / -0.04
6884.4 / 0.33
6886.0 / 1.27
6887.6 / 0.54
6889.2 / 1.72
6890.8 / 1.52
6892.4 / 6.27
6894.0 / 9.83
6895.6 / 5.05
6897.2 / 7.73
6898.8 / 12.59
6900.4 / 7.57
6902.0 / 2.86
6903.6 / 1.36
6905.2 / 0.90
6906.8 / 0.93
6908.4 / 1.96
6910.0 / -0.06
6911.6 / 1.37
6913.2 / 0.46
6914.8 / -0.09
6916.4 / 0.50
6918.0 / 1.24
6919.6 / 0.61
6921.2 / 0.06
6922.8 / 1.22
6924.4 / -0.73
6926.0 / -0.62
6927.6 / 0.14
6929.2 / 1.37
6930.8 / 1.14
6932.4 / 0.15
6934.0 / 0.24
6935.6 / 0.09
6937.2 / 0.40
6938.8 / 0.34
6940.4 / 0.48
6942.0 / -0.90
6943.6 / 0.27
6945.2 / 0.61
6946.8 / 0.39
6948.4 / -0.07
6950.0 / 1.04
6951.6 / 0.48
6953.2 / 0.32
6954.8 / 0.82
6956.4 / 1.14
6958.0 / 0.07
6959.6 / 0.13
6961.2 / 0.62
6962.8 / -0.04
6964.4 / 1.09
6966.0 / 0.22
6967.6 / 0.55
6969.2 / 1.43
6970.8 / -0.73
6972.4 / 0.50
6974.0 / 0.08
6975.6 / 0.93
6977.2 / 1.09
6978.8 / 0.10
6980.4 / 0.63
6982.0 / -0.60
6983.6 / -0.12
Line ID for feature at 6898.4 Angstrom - [O II] 3727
